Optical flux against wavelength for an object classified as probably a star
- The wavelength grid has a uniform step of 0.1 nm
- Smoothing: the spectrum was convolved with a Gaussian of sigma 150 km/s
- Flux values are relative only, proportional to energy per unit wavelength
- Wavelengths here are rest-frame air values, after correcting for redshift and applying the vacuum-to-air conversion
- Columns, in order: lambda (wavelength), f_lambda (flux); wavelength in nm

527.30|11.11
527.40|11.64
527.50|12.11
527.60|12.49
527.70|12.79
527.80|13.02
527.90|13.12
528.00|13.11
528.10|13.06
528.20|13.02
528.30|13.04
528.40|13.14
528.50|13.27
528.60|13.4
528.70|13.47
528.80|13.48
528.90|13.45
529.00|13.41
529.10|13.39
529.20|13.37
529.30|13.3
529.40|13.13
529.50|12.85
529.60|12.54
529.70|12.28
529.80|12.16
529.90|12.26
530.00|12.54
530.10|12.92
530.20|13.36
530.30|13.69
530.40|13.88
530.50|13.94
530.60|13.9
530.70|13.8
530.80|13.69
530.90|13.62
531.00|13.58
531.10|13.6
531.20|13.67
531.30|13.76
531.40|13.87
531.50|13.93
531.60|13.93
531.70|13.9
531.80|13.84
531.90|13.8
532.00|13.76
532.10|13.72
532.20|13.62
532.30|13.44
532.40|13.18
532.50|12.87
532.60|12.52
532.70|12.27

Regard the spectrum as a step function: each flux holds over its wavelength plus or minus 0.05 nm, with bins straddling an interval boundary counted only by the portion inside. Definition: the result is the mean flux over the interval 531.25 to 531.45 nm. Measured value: 13.8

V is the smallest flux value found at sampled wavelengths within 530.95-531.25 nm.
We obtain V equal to 13.58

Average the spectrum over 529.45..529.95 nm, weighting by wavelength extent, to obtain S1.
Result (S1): 12.4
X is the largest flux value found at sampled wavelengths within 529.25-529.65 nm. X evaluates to 13.3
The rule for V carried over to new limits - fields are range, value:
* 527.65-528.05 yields 12.79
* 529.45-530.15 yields 12.16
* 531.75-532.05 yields 13.76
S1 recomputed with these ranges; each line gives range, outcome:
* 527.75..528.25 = 13.1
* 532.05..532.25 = 13.7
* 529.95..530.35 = 13.1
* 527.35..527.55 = 11.9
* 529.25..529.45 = 13.2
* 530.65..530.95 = 13.7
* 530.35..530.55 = 13.9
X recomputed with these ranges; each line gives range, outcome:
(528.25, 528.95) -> 13.48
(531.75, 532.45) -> 13.84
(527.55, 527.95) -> 13.12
